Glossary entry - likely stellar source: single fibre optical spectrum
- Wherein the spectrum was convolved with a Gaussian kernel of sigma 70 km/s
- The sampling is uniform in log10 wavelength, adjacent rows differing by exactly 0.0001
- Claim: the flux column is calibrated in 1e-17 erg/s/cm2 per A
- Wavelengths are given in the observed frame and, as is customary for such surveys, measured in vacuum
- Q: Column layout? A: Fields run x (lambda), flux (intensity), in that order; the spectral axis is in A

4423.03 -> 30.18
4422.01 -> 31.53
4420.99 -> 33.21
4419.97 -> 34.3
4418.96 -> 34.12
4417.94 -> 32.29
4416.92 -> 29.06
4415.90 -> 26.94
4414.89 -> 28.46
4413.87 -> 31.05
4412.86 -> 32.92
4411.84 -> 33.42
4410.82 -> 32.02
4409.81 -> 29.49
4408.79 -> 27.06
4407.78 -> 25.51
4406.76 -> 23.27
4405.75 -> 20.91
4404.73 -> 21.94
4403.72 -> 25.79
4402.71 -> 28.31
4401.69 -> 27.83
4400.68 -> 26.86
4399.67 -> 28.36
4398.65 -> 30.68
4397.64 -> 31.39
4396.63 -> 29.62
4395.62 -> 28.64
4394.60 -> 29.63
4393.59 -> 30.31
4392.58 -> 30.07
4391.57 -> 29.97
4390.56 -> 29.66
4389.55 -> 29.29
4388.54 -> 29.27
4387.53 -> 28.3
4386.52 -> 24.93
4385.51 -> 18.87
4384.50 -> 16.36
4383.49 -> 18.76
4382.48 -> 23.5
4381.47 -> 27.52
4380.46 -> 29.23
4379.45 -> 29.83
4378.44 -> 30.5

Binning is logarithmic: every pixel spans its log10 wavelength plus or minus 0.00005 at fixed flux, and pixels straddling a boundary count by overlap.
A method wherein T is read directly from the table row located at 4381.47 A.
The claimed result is 27.52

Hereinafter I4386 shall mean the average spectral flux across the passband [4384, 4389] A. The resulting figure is 23.5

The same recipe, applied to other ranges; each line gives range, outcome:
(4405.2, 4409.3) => 24.1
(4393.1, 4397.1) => 29.5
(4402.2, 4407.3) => 24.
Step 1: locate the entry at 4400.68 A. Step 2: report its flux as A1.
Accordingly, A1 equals 26.86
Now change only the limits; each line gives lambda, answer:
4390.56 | 29.66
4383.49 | 18.76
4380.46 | 29.23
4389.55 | 29.29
